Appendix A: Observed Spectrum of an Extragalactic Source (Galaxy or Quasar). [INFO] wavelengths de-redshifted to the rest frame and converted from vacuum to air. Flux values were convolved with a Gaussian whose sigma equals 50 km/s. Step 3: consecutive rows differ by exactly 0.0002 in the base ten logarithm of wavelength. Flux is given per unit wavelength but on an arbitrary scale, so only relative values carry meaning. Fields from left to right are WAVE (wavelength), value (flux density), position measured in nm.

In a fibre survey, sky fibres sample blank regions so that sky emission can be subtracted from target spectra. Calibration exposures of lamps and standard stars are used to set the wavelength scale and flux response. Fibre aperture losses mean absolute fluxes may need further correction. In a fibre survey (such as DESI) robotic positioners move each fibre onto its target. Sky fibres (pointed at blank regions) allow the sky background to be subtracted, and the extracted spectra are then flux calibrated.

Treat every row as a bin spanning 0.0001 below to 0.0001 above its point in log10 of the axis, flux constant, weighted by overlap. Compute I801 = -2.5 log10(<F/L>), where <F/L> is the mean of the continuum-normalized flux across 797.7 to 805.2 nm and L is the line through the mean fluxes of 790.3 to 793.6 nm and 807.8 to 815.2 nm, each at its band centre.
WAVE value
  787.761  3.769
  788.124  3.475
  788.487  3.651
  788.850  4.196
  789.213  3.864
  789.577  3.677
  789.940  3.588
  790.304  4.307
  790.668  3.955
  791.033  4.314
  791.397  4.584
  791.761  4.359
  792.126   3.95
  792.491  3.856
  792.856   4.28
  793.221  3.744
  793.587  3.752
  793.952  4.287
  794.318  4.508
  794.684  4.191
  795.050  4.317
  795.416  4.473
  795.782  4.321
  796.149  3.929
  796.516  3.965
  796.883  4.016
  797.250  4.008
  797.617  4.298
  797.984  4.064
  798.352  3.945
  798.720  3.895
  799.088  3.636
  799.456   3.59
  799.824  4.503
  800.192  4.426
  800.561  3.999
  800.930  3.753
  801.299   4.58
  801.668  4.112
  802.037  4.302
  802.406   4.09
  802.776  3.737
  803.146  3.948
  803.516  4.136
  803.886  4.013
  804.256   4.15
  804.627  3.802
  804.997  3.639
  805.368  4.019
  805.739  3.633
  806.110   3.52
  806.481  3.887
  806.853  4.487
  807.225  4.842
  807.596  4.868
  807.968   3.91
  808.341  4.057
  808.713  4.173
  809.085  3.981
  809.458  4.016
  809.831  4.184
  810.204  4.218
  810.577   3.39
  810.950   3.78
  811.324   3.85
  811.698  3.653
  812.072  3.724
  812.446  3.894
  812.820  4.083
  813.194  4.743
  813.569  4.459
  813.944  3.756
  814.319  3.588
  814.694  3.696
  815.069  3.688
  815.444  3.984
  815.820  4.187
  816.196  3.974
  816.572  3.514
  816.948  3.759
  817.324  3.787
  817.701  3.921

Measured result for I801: 0.00 mag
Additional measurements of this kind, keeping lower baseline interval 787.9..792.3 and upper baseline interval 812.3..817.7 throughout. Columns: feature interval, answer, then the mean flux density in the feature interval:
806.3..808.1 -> -0.12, 4.41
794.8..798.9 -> -0.04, 4.11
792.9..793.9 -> 0.03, 3.89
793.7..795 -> -0.08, 4.3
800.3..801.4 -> -0.03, 4.09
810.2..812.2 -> 0.06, 3.73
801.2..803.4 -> -0.04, 4.11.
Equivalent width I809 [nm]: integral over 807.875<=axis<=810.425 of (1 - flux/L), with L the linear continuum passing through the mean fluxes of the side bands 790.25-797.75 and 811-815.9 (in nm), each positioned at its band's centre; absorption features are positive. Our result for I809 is -0.06 nm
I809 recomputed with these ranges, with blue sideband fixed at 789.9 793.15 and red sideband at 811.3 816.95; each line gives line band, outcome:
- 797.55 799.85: 0.07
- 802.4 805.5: 0.06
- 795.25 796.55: -0.03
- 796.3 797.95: 0.01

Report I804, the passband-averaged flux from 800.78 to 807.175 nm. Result 4.01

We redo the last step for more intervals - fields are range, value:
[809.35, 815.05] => 3.93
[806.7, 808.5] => 4.44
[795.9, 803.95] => 4.05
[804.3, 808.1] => 4.07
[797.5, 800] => 3.98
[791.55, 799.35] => 4.08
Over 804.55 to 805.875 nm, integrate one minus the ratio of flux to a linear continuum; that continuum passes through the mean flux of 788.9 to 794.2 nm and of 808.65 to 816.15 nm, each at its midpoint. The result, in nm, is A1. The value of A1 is 0.07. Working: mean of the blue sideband 4.05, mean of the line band 3.78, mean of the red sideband 3.95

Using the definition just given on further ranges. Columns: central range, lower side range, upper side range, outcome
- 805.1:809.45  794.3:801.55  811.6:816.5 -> -0.10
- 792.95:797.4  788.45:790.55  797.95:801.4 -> -0.18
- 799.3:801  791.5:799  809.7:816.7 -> -0.01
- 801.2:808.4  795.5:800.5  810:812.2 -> -0.32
